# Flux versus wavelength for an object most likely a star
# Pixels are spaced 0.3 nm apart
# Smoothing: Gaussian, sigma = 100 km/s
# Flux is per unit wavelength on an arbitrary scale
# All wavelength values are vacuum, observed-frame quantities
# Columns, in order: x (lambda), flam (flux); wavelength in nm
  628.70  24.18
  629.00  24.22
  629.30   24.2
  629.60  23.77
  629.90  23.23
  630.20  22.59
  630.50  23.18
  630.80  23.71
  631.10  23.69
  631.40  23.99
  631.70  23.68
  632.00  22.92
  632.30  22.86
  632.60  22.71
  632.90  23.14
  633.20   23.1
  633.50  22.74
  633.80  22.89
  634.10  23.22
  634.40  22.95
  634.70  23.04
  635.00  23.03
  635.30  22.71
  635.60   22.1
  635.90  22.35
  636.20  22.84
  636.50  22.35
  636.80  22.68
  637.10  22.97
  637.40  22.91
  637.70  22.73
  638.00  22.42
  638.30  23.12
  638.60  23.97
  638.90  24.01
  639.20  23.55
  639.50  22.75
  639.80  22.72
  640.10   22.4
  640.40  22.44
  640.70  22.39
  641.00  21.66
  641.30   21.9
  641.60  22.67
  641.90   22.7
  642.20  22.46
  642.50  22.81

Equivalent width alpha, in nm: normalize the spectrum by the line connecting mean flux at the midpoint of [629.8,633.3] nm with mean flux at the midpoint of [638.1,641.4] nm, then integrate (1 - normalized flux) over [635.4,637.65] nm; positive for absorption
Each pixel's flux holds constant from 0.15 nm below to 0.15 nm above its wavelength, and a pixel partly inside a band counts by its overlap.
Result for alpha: 0.04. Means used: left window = 23.2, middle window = 22.6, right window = 22.8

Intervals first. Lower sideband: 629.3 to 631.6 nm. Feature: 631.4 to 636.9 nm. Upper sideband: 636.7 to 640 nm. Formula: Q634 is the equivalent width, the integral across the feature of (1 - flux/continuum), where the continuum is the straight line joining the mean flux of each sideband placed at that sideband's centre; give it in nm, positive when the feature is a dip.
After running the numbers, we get 0.10 nm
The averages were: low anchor 23.5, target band 22.9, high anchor 23.1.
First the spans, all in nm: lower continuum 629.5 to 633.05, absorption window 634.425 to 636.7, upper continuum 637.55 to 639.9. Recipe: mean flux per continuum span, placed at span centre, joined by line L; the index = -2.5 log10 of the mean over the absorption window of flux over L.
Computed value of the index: 0.03 mag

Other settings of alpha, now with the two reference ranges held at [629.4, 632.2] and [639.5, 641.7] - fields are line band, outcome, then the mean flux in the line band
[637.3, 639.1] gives -0.05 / 23.2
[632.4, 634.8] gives 0.01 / 23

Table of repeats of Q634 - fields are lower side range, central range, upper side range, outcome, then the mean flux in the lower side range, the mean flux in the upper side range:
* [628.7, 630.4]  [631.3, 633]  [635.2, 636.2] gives 0.00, 23.6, 22.4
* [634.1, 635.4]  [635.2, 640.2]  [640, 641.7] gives -0.06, 23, 22.2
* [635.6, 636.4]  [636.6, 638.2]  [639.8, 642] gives -0.02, 22.5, 22.3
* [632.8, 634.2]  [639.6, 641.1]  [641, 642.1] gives 0.00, 23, 22.3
